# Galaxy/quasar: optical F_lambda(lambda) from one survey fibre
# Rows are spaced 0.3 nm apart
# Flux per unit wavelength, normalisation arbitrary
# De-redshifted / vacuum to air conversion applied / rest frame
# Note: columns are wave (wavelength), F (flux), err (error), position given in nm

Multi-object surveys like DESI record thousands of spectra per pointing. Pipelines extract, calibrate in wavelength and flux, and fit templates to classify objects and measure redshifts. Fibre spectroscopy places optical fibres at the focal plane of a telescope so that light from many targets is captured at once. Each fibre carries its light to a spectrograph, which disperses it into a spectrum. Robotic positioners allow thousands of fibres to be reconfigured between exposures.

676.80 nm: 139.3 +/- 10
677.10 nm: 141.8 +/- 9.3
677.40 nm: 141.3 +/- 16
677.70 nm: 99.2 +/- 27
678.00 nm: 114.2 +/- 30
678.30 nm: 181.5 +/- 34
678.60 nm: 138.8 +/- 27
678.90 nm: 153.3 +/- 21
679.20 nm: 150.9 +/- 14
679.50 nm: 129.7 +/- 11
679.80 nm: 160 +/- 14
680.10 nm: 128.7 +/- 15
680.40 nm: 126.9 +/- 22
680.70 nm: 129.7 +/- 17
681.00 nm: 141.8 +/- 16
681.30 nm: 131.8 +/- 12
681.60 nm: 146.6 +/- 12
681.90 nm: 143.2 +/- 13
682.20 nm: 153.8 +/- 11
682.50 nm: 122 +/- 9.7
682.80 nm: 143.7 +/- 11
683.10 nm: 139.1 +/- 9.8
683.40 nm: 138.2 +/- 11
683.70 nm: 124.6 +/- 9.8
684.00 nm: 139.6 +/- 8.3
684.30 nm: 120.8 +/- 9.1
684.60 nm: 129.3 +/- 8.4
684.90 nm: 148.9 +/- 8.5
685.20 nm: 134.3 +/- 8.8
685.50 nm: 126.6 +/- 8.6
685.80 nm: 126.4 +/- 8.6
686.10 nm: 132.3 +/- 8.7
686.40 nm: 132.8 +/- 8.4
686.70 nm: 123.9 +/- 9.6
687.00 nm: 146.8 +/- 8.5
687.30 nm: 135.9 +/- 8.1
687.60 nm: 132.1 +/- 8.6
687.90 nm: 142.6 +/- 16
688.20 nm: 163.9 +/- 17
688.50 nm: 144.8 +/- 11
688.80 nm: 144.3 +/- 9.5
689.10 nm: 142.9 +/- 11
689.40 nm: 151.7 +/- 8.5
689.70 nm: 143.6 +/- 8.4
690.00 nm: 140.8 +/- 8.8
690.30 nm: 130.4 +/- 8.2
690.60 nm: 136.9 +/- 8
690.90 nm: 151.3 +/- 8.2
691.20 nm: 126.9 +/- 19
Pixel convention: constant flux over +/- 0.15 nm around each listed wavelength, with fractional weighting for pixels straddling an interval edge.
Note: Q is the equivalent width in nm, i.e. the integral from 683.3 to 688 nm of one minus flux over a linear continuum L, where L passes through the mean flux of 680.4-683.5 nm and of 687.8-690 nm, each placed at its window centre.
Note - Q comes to 0.324 nm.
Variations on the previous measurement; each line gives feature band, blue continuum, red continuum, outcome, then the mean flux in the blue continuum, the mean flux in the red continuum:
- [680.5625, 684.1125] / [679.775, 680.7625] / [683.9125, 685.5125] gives -0.11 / 134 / 134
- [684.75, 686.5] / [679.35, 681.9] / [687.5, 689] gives 0.11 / 137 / 146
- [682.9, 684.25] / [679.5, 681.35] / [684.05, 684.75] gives -0.06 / 136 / 127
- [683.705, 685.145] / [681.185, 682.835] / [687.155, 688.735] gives 0.08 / 140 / 144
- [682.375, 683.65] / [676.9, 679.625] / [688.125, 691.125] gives 0.05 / 139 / 144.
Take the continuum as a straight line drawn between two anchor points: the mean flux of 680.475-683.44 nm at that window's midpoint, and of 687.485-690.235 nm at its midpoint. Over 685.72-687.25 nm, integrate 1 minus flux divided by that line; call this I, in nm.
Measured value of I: 0.11 nm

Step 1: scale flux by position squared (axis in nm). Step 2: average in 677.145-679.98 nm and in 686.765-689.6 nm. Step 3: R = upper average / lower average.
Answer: 1.1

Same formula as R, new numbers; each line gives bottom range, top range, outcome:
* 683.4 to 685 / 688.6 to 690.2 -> 1.10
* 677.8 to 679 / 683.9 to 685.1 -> 0.95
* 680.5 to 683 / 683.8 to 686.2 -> 0.96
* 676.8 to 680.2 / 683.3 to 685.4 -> 0.97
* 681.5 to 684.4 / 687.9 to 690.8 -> 1.07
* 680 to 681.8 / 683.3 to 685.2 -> 1.00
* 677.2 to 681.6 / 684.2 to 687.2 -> 0.98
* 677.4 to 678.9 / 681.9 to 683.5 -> 1.04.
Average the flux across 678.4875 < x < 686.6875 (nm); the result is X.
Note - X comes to 137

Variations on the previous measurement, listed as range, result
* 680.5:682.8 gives 139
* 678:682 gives 142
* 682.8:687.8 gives 134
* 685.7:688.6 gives 138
